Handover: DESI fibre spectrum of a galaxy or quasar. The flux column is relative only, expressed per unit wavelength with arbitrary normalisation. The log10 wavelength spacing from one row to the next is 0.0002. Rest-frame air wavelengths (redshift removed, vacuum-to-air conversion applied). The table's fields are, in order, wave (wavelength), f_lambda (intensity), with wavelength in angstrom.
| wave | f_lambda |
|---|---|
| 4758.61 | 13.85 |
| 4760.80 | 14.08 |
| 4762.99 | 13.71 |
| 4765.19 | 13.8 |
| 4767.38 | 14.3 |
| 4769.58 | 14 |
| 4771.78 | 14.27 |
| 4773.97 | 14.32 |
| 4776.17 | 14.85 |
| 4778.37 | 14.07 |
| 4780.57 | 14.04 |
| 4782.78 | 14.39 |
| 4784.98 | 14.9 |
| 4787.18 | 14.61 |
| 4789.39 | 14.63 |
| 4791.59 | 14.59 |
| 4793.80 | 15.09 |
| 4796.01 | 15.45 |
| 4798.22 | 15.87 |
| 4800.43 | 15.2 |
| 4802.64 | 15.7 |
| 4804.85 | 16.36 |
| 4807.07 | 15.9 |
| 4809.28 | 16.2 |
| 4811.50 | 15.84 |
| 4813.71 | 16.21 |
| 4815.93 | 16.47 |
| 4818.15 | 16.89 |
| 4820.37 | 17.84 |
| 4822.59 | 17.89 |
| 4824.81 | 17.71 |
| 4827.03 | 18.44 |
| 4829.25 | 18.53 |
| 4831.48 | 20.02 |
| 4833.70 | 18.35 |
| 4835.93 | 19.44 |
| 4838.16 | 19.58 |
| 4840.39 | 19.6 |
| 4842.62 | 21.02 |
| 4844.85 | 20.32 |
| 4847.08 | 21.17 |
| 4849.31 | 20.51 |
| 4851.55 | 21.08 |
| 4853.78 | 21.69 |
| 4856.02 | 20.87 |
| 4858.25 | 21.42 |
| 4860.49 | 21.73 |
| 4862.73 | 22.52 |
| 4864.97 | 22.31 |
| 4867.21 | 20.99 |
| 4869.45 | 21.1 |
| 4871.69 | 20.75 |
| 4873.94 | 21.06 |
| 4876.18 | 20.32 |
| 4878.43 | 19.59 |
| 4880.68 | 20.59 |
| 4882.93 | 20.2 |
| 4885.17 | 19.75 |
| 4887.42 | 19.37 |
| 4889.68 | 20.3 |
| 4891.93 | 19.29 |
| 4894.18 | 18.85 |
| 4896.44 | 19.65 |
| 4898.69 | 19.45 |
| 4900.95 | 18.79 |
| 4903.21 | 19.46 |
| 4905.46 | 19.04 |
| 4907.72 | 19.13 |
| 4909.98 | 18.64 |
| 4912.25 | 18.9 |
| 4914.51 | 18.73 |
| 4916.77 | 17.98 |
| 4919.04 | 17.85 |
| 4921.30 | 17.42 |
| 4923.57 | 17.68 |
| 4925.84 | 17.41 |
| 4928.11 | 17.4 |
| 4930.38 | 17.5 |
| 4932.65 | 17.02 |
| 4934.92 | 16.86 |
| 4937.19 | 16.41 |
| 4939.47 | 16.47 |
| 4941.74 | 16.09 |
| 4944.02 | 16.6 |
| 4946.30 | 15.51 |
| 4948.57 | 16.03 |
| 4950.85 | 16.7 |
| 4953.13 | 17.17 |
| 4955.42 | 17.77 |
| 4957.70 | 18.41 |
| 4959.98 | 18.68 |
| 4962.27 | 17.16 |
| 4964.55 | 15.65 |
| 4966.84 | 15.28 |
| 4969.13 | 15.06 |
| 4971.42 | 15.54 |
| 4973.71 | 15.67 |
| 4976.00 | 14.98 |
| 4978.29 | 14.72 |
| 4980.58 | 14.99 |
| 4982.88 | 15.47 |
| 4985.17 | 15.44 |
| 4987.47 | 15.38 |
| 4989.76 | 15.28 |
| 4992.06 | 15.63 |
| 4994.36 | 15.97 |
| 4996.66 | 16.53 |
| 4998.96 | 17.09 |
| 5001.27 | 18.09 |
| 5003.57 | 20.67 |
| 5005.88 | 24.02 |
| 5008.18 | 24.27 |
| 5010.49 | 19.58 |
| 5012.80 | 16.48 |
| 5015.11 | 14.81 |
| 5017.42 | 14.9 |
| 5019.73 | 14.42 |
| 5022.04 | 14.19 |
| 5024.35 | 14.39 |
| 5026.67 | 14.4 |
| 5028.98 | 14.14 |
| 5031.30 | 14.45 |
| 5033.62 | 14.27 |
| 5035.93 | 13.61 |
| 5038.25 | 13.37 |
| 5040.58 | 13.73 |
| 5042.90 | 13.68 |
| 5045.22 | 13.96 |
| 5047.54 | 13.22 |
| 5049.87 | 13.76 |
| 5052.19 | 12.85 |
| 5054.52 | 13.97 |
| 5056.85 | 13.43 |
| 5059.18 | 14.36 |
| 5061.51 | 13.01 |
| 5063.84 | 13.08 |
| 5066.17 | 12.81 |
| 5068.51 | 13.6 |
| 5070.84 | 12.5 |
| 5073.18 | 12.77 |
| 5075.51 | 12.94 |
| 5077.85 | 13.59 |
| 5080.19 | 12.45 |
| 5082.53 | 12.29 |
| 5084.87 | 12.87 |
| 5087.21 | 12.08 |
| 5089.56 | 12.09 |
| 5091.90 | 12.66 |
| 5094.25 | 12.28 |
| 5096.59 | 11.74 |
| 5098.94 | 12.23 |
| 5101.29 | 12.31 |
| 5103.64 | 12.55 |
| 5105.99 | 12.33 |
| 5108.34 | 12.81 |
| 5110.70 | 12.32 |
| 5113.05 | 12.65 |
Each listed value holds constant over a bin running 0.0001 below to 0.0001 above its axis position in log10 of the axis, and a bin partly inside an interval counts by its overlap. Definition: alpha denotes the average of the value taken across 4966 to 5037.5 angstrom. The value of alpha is 16.1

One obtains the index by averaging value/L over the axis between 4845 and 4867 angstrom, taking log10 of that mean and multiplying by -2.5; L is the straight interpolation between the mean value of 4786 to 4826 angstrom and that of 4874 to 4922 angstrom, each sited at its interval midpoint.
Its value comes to -0.201 mag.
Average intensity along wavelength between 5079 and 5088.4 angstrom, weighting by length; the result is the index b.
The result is 12.4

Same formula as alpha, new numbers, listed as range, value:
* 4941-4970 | 16.6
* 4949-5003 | 16.2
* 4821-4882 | 20.3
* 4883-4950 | 18.1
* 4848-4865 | 21.5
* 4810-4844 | 18.2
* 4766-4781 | 14.3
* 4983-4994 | 15.5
